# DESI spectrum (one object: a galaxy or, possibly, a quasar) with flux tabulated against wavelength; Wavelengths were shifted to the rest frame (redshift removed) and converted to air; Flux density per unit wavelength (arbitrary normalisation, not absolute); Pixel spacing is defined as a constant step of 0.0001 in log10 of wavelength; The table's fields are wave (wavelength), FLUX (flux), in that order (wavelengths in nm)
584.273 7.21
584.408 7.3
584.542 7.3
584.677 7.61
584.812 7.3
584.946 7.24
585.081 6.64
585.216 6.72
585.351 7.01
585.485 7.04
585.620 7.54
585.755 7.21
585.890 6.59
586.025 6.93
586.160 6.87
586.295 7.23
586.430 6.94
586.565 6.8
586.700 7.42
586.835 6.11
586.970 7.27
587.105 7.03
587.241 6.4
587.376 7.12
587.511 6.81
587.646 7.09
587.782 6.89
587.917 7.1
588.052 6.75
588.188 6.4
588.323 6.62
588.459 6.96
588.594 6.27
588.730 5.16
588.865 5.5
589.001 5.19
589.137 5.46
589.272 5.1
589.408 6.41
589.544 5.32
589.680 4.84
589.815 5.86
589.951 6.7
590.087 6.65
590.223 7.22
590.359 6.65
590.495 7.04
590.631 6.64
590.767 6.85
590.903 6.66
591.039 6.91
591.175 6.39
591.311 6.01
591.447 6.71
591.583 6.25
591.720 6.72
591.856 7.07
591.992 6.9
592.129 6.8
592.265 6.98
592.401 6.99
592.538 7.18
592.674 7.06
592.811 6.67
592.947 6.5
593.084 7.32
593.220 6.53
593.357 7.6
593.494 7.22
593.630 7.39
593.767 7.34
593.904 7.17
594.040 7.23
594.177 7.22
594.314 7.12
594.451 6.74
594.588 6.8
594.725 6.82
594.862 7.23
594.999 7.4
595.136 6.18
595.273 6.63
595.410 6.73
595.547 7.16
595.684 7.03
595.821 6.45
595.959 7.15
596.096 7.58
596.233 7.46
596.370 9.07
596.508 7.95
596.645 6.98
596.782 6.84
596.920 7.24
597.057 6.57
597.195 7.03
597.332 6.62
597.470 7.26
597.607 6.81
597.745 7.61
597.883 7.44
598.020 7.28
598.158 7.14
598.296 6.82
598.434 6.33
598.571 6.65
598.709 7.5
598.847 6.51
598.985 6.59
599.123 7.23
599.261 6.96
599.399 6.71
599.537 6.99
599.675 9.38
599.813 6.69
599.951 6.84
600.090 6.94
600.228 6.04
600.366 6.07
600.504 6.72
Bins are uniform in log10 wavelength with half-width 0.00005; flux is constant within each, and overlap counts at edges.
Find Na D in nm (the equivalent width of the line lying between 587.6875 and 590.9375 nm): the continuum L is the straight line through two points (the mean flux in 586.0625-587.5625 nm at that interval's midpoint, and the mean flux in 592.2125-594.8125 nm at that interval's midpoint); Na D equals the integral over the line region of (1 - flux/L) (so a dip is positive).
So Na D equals 0.33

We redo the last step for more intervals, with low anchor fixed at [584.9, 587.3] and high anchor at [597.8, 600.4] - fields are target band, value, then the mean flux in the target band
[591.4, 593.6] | 0.01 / 6.92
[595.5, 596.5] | -0.07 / 7.45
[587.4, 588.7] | 0.04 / 6.73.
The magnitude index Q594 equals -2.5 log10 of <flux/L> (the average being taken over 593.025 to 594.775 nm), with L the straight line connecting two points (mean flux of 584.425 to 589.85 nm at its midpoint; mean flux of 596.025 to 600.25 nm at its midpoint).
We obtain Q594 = -0.03 mag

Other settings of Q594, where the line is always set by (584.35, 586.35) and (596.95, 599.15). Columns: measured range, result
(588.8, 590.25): 0.21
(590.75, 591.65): 0.08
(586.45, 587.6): 0.03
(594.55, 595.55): 0.02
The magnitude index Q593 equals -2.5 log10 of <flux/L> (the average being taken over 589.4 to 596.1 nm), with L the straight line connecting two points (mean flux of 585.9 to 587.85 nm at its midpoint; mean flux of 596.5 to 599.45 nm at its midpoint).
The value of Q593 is 0.024 mag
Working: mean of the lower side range 6.91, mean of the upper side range 6.99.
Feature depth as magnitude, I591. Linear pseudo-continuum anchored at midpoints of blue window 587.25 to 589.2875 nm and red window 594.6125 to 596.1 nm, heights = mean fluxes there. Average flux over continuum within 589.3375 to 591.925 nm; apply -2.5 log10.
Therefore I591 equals 0.010 mag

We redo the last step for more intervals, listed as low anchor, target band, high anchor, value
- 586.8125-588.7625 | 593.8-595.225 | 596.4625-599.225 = -0.013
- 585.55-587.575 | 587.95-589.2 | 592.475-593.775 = 0.154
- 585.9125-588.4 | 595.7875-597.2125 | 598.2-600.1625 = -0.053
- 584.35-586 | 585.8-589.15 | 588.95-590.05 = -0.047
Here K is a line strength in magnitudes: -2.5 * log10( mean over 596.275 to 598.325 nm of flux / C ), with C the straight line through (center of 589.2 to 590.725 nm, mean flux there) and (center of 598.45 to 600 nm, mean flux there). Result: -0.05 mag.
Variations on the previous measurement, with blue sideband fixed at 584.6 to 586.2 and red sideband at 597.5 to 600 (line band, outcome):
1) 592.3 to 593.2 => 0.022 mag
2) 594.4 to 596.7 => -0.009 mag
